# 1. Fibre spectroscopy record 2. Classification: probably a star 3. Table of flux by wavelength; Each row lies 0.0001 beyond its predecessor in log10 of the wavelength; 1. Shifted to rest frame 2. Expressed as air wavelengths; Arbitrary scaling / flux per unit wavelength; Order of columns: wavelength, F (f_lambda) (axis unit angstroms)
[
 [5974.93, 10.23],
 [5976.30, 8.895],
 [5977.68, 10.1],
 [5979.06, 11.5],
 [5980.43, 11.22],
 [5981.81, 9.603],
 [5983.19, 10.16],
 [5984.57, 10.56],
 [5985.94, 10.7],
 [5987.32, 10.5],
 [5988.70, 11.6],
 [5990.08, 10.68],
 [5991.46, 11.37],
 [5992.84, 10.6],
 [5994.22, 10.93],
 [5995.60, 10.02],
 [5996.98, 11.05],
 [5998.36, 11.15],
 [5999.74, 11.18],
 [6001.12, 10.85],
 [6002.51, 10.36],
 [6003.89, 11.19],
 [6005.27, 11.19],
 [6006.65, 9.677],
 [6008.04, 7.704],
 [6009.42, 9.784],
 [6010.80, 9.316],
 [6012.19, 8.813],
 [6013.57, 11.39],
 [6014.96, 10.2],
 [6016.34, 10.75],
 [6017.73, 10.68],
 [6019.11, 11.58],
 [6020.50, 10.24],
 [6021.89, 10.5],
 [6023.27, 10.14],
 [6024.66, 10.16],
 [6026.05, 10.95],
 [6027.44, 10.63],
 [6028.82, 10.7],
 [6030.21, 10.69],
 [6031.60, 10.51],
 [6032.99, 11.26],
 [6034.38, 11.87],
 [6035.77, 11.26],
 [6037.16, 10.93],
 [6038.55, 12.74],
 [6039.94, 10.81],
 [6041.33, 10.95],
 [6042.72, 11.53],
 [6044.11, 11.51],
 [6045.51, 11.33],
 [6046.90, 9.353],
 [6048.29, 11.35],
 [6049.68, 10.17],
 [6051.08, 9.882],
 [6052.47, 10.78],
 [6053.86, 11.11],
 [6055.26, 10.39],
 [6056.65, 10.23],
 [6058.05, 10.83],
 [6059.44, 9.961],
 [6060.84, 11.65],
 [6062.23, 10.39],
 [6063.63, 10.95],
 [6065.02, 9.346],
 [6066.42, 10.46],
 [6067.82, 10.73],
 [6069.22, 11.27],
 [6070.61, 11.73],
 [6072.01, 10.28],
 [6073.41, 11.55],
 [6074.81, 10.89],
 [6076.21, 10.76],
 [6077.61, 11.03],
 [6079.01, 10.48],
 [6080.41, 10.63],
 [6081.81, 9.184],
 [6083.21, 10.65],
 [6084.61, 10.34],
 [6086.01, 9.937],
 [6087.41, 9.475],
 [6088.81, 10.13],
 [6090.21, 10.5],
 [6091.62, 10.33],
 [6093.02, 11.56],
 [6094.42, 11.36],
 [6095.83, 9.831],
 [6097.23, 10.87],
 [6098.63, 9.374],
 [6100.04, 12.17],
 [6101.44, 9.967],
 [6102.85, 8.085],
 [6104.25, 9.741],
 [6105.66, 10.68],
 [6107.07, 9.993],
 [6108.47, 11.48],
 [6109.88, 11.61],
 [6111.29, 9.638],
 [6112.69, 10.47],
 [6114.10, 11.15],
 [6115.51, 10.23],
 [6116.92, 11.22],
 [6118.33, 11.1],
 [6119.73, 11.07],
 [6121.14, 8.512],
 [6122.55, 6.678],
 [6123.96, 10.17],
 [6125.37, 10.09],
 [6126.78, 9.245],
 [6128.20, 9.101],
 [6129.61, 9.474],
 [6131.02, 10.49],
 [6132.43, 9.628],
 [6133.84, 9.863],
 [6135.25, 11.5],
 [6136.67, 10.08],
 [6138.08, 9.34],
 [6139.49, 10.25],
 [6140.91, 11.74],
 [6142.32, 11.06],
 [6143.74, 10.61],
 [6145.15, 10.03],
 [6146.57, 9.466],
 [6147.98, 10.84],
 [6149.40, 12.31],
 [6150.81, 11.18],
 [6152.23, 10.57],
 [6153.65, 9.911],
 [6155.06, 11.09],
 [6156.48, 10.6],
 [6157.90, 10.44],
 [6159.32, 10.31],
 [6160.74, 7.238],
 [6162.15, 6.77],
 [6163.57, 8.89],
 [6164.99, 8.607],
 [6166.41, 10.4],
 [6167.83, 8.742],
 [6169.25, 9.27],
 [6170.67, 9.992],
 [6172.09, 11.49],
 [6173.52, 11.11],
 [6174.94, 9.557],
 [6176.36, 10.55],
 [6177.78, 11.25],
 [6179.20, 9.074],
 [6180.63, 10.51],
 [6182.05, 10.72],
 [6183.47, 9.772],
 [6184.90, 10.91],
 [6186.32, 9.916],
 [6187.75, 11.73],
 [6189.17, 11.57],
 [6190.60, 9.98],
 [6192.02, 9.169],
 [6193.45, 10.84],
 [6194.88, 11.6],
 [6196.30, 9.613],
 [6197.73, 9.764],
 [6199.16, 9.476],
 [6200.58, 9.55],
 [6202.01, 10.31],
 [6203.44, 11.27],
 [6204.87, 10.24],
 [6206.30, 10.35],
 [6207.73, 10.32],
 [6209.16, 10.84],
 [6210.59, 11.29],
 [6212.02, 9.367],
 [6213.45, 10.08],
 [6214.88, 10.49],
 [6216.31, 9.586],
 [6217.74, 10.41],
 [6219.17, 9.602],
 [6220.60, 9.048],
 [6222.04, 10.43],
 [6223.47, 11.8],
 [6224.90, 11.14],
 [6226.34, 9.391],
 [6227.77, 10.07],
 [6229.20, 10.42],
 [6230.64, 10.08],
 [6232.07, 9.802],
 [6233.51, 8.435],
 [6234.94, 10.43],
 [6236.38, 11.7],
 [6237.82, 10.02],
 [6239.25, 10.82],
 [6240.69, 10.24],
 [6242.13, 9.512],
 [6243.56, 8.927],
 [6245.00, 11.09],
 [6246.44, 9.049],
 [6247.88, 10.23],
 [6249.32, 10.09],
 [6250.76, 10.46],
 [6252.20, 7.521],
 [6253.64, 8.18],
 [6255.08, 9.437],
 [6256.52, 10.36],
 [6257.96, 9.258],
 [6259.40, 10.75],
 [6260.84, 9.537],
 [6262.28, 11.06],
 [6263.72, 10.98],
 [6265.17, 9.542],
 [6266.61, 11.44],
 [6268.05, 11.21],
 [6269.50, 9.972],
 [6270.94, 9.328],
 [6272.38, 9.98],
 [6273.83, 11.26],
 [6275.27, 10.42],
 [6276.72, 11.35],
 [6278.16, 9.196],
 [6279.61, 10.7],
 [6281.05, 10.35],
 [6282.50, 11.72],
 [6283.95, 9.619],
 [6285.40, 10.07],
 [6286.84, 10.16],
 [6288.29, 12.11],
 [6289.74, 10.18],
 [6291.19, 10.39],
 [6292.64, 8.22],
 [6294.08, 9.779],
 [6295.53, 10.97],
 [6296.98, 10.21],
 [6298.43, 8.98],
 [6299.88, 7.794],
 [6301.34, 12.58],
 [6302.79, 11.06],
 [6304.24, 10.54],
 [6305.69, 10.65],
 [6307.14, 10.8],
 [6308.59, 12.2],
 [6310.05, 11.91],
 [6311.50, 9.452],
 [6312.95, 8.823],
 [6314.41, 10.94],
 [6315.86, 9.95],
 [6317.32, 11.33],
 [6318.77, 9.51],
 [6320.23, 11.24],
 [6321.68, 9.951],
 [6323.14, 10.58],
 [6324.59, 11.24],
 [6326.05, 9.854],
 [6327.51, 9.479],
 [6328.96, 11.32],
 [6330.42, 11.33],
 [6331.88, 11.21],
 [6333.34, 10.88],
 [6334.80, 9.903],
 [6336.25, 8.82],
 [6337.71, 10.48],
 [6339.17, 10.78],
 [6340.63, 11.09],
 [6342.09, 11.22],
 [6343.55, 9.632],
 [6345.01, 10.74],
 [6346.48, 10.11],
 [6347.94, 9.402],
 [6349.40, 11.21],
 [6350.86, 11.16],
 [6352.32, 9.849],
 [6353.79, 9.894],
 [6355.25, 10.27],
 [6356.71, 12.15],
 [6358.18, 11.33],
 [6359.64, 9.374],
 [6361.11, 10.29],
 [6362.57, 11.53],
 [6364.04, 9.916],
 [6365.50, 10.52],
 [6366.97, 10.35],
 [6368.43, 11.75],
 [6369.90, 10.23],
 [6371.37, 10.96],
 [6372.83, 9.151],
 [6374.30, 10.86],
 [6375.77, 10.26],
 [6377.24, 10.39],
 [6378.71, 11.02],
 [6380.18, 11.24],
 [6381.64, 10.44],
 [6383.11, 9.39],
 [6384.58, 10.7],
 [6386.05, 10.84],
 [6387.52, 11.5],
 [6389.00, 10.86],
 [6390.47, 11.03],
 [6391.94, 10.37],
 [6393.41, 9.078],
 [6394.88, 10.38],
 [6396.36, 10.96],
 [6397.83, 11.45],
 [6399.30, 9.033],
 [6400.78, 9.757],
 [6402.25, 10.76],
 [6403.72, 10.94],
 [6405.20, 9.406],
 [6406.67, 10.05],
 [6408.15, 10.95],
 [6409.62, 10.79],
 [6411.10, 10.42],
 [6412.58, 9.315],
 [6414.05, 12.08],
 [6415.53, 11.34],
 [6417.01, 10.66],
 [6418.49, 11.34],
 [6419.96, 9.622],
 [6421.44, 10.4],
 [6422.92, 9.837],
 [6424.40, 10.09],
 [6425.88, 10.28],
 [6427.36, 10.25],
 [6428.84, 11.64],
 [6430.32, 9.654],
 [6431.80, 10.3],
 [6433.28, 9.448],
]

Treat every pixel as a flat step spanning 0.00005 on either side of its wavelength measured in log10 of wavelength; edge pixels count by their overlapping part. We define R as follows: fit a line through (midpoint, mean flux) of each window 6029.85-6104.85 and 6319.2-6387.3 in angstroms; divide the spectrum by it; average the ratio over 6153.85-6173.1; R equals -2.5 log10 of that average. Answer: 0.113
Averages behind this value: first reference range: 10.7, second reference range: 10.5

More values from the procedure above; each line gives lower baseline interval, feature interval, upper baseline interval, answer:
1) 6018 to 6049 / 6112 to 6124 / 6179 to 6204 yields 0.06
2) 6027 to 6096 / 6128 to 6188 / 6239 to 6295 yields 0.03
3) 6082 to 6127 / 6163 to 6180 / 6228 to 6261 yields 0.01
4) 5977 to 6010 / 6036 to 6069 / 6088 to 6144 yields -0.04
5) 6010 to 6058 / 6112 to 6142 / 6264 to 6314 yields 0.05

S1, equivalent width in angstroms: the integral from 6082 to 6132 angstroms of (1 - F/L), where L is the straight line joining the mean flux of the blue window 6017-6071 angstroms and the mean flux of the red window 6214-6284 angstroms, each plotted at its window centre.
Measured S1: 1.99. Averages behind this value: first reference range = 10.8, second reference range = 10.1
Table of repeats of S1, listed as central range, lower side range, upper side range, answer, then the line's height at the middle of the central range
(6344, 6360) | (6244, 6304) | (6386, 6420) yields -0.18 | 10.4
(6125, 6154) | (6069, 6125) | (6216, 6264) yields -0.16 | 10.3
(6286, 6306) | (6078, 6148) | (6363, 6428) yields 0.27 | 10.4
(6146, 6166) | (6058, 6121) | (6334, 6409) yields 1.21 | 10.5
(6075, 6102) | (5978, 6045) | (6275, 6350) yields 0.43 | 10.6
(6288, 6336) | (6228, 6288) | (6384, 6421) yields -0.70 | 10.3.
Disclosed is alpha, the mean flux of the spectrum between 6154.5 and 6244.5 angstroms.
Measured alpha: 10.1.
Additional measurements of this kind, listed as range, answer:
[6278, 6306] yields 10.3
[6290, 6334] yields 10.4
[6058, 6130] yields 10.4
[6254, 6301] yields 10.2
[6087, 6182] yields 10.2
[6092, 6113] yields 10.5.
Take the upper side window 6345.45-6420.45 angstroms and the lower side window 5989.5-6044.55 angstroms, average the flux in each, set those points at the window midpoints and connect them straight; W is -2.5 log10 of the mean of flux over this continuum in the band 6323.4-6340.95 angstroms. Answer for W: 0.00 mag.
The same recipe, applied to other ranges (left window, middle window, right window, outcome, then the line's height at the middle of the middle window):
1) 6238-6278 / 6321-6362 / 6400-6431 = -0.02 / 10.3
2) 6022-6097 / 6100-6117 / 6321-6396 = 0.03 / 10.7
